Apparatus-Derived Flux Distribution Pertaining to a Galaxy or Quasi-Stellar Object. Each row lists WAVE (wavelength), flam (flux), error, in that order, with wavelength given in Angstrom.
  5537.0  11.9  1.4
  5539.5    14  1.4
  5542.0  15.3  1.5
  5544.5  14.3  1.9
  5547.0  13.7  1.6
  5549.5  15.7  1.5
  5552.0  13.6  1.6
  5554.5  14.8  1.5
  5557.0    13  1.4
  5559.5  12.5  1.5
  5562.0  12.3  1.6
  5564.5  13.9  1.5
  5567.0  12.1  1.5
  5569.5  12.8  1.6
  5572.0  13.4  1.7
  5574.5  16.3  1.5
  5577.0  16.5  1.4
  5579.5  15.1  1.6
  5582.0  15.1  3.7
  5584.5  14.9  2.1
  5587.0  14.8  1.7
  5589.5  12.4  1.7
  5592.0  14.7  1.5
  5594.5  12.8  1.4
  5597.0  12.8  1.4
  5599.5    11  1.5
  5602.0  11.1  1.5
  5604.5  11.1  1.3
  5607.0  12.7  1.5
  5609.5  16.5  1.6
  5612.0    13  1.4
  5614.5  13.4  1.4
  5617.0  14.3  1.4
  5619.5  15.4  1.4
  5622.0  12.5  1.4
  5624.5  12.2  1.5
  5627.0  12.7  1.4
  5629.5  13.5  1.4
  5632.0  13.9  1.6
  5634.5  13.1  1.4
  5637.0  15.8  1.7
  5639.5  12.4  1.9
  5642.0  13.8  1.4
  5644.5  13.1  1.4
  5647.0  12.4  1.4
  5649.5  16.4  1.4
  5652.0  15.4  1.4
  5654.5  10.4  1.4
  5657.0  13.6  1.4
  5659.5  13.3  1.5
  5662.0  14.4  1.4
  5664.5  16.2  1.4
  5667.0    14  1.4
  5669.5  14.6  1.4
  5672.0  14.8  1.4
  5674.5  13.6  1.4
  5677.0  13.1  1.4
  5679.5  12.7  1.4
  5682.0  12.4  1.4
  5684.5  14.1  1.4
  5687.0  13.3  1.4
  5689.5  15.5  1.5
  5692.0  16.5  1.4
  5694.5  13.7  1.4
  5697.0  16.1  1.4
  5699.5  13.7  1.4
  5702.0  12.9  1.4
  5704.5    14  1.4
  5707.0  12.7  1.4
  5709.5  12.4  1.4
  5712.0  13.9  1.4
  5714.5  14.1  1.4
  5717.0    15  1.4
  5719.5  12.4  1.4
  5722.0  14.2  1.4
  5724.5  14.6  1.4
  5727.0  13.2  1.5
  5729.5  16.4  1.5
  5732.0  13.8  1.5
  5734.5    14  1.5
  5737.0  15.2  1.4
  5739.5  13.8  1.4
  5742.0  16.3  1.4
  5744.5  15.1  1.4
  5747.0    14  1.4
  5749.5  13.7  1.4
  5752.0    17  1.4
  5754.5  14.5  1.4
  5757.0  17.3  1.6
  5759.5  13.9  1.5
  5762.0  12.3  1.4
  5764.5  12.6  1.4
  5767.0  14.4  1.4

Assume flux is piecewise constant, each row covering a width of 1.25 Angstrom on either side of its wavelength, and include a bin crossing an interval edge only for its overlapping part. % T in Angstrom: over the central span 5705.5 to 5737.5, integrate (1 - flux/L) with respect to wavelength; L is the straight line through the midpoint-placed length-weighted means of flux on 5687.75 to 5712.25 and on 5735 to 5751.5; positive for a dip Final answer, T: 1.1 Angstrom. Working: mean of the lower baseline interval 14.1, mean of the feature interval 14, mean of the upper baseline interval 14.8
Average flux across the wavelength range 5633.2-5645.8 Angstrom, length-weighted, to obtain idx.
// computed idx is 13.6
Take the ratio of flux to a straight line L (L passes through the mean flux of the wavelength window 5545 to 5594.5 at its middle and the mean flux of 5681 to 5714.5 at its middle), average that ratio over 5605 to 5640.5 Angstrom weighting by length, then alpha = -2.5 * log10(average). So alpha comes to 0.03 mag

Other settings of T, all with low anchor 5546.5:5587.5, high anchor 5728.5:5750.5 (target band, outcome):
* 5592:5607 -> 2.3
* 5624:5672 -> 2.0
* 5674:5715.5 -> 2.1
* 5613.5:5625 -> 0.5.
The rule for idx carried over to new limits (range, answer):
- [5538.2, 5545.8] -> 14.5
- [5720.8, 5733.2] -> 14.4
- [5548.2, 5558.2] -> 14.3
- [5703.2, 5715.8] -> 13.4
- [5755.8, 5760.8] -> 15.5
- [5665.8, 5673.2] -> 14.5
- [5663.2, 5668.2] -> 15.1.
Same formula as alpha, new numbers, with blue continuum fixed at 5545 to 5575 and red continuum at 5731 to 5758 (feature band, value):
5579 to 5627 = 0.041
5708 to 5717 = 0.082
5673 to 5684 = 0.111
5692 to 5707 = 0.035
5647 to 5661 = 0.047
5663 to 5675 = -0.021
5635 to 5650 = 0.031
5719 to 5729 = 0.069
